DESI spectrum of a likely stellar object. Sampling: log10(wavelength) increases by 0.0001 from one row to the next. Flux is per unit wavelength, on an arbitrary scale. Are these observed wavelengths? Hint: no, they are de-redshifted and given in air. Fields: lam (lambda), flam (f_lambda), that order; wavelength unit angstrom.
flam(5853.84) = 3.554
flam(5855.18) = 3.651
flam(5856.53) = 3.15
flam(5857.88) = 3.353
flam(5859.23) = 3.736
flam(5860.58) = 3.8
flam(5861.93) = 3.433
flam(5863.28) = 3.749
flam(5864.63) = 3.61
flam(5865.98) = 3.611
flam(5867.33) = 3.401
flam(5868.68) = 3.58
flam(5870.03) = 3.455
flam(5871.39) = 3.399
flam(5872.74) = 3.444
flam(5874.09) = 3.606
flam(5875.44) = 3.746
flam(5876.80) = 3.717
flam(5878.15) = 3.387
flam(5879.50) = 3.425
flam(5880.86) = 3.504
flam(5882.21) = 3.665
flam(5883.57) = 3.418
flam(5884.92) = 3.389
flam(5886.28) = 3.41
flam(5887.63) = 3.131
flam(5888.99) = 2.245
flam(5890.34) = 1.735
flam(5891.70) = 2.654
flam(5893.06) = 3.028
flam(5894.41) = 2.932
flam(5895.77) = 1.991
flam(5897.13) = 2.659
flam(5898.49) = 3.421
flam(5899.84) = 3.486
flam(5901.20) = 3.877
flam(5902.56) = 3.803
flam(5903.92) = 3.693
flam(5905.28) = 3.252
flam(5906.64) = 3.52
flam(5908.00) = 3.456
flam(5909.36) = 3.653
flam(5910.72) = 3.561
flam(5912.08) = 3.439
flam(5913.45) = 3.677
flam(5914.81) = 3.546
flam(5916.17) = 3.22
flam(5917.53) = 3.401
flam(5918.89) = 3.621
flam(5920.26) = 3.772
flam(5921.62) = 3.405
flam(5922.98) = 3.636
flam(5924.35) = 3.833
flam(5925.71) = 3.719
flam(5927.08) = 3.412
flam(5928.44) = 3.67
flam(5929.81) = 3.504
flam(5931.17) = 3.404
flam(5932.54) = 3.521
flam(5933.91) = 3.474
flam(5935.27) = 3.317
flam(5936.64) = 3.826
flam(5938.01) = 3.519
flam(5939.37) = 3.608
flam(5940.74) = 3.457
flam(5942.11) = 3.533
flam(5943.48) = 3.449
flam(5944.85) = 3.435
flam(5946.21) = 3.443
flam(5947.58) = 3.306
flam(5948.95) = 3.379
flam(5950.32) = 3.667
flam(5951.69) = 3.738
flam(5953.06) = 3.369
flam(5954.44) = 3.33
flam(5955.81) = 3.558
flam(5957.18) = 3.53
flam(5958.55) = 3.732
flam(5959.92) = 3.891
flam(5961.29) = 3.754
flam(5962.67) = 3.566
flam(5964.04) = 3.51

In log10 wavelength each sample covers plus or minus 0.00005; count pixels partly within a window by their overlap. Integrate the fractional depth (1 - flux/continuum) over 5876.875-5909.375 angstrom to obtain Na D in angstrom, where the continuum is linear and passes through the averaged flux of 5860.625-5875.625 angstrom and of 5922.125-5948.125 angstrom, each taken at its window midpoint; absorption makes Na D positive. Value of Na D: 3.2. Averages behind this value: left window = 3.55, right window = 3.53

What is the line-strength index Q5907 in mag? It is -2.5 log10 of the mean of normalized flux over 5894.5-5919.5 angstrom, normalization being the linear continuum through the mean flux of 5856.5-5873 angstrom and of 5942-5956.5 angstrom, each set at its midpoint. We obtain 0.034 mag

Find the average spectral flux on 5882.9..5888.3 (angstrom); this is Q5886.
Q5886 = 3.34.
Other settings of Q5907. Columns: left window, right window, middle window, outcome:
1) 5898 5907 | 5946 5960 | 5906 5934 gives 0.01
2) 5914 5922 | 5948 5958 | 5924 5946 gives -0.01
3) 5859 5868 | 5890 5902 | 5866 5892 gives 0.00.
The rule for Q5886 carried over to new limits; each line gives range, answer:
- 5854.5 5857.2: 3.41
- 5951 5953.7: 3.56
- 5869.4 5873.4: 3.43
